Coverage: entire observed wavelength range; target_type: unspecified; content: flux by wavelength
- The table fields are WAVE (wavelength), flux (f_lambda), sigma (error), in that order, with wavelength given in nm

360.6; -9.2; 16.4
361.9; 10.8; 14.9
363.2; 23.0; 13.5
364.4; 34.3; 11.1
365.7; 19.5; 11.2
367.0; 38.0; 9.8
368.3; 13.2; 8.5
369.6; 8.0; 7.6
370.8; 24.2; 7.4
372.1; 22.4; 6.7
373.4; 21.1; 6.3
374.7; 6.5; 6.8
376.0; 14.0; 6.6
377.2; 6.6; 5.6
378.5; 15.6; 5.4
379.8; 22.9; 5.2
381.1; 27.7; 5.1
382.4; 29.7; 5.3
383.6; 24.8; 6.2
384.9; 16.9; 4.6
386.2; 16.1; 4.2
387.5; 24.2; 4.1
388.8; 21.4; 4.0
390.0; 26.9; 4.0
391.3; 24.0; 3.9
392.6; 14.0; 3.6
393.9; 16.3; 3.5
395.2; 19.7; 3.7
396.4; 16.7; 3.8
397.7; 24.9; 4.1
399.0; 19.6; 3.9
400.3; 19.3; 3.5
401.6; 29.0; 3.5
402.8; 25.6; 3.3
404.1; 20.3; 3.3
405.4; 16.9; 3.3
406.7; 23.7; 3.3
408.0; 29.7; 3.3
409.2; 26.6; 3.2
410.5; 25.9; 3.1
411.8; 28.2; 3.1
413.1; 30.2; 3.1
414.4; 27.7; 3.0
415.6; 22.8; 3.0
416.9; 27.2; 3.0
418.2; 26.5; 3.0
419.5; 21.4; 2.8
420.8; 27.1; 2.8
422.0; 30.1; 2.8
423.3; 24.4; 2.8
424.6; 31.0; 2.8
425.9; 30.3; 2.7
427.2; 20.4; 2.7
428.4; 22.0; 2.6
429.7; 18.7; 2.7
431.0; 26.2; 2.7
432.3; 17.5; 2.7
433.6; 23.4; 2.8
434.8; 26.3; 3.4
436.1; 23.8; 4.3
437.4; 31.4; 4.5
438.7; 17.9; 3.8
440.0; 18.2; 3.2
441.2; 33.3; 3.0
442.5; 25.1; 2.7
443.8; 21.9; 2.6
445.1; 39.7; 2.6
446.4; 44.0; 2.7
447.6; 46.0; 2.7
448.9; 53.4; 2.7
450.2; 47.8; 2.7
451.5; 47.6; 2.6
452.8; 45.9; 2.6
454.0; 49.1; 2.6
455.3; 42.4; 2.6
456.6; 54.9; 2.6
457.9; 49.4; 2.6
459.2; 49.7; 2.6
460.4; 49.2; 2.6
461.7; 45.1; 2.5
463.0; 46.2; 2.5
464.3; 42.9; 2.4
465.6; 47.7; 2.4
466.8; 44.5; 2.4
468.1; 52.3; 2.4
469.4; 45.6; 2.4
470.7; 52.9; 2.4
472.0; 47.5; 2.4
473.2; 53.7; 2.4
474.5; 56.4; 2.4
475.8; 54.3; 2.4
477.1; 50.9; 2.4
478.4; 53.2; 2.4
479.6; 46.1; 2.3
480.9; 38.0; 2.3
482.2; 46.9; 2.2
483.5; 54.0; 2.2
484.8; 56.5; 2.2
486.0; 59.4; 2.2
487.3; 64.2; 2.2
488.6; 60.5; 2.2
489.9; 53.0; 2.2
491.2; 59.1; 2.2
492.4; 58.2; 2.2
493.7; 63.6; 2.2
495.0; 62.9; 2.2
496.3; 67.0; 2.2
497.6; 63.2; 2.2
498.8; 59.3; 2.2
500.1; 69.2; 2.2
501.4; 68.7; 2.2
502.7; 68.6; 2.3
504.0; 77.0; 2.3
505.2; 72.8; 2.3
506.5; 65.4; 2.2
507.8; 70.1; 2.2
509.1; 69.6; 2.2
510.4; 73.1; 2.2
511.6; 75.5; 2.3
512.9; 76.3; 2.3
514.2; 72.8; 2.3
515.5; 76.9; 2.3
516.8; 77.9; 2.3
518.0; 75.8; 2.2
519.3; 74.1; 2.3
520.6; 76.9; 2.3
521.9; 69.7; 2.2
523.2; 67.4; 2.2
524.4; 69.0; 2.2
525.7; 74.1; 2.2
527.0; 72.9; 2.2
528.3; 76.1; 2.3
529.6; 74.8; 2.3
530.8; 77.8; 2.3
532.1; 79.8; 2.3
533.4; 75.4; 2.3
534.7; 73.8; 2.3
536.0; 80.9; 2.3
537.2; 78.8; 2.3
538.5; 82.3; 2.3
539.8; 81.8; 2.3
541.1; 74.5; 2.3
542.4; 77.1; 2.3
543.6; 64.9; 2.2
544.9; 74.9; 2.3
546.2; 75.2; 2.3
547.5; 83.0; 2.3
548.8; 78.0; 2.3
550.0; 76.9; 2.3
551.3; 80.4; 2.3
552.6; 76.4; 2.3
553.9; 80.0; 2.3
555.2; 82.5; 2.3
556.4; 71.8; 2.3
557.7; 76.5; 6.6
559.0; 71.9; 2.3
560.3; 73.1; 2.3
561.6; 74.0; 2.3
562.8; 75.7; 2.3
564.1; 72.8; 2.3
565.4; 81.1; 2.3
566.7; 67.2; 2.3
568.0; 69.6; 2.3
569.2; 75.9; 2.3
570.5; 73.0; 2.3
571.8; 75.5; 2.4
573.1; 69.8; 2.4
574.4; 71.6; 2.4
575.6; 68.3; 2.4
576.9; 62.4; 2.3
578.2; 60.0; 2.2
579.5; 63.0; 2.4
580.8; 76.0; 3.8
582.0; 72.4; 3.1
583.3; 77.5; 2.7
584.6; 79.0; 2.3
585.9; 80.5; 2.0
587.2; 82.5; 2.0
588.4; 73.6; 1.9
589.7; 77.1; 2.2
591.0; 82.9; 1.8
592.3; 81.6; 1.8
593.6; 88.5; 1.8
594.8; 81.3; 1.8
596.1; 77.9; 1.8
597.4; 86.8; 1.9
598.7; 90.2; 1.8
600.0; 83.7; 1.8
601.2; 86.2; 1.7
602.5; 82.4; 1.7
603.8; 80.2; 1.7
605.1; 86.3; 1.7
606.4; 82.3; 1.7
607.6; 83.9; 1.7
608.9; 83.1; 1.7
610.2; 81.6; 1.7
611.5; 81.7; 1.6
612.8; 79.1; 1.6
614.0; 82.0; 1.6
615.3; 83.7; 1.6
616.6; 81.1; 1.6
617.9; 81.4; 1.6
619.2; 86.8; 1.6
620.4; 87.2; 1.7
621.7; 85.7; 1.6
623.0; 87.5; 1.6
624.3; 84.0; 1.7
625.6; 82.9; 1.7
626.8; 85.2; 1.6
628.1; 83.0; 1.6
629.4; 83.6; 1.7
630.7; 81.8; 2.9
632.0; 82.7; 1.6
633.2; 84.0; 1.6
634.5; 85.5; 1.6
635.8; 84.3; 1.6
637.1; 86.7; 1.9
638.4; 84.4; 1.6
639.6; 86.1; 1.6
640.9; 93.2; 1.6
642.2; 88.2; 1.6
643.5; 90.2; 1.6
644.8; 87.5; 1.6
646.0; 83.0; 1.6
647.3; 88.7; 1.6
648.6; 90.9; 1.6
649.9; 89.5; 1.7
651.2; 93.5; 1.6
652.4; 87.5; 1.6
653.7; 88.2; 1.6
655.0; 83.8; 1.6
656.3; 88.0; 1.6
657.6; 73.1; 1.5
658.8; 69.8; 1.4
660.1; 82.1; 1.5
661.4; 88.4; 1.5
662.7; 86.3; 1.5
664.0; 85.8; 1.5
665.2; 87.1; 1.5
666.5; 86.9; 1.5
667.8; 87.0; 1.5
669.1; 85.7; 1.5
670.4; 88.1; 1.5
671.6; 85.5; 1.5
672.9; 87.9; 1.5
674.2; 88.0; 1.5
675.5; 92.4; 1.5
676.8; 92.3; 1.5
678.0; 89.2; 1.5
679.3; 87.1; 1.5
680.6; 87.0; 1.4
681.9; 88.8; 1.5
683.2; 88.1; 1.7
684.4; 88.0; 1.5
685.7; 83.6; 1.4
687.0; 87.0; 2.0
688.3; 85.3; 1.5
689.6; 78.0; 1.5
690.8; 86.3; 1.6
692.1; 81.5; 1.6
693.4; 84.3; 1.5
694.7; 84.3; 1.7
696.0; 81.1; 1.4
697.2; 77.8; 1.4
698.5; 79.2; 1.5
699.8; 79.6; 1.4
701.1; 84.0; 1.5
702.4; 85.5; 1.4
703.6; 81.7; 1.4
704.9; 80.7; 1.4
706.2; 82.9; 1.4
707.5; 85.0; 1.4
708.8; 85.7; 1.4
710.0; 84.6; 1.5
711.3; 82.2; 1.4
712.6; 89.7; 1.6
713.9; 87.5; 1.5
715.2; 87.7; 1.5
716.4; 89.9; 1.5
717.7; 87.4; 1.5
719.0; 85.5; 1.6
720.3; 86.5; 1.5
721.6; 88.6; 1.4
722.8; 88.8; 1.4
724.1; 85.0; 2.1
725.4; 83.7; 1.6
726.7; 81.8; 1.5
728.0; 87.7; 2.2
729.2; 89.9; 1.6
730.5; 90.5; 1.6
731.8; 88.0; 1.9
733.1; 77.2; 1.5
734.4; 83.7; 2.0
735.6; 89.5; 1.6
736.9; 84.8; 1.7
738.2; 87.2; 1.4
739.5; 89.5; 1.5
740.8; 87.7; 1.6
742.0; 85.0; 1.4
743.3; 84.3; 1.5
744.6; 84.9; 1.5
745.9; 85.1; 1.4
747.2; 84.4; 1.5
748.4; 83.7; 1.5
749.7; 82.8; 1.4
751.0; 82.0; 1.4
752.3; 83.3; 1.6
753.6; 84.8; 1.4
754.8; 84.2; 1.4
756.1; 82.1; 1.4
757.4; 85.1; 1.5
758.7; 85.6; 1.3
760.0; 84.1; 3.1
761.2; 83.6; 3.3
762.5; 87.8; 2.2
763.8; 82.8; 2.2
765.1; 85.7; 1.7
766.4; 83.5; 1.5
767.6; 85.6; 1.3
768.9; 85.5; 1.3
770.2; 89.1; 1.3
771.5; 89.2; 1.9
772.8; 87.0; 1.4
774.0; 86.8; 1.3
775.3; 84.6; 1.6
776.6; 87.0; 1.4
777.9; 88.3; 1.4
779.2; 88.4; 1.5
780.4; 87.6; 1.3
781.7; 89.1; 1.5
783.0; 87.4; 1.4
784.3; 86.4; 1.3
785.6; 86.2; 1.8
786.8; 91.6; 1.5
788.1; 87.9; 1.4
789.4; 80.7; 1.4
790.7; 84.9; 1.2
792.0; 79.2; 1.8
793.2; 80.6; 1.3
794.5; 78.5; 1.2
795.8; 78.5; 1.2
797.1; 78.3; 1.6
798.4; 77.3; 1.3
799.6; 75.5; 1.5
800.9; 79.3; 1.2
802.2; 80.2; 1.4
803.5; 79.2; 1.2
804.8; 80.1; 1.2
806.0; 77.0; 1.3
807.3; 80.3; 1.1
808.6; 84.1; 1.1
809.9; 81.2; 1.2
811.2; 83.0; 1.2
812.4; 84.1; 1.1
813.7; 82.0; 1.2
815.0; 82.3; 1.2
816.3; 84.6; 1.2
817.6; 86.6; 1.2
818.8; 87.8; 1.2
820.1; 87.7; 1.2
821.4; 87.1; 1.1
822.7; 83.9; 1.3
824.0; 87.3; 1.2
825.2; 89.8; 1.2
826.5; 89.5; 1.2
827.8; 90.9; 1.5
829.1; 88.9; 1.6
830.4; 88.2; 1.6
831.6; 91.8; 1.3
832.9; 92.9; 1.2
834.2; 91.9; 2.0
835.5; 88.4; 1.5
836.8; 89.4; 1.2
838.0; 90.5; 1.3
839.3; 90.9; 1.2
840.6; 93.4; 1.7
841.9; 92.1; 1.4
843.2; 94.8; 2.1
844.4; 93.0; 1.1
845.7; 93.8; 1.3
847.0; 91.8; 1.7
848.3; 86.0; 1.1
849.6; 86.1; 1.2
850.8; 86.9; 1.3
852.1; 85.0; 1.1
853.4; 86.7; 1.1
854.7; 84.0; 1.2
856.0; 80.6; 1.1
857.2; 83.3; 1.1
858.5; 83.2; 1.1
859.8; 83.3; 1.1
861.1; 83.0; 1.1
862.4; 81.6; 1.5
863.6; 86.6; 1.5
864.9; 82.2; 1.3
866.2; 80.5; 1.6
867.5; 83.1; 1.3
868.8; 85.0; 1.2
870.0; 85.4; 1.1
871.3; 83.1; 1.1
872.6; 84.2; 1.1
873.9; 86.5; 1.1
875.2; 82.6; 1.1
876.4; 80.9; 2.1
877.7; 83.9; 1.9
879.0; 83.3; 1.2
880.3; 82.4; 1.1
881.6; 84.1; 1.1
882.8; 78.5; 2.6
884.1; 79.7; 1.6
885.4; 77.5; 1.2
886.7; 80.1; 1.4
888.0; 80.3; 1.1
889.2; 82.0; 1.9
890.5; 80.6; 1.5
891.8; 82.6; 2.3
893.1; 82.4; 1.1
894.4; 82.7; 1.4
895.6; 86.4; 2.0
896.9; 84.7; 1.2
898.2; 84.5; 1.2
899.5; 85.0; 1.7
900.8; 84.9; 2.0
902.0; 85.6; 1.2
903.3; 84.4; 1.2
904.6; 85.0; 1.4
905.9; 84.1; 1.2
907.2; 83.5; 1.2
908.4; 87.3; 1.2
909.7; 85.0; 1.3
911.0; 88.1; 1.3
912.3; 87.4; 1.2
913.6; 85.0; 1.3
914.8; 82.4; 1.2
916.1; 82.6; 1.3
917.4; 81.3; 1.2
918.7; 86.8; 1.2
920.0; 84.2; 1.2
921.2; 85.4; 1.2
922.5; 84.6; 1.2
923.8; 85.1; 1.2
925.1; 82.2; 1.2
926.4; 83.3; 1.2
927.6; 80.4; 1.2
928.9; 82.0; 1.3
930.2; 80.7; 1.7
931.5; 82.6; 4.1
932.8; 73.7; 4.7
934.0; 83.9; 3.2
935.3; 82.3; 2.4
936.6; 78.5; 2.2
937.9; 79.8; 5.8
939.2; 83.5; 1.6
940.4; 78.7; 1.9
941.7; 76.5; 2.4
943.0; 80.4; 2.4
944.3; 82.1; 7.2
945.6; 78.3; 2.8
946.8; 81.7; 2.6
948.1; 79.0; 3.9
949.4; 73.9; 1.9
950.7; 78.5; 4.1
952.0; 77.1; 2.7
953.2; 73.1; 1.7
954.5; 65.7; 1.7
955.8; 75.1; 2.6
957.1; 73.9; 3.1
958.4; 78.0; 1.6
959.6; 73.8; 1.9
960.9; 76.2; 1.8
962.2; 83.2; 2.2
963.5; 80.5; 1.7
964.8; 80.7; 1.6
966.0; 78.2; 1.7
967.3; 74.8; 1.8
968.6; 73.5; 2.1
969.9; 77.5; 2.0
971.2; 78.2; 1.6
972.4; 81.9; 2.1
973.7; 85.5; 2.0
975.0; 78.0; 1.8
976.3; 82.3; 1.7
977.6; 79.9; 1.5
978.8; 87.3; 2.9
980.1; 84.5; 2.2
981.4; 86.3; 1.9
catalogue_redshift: 0.12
